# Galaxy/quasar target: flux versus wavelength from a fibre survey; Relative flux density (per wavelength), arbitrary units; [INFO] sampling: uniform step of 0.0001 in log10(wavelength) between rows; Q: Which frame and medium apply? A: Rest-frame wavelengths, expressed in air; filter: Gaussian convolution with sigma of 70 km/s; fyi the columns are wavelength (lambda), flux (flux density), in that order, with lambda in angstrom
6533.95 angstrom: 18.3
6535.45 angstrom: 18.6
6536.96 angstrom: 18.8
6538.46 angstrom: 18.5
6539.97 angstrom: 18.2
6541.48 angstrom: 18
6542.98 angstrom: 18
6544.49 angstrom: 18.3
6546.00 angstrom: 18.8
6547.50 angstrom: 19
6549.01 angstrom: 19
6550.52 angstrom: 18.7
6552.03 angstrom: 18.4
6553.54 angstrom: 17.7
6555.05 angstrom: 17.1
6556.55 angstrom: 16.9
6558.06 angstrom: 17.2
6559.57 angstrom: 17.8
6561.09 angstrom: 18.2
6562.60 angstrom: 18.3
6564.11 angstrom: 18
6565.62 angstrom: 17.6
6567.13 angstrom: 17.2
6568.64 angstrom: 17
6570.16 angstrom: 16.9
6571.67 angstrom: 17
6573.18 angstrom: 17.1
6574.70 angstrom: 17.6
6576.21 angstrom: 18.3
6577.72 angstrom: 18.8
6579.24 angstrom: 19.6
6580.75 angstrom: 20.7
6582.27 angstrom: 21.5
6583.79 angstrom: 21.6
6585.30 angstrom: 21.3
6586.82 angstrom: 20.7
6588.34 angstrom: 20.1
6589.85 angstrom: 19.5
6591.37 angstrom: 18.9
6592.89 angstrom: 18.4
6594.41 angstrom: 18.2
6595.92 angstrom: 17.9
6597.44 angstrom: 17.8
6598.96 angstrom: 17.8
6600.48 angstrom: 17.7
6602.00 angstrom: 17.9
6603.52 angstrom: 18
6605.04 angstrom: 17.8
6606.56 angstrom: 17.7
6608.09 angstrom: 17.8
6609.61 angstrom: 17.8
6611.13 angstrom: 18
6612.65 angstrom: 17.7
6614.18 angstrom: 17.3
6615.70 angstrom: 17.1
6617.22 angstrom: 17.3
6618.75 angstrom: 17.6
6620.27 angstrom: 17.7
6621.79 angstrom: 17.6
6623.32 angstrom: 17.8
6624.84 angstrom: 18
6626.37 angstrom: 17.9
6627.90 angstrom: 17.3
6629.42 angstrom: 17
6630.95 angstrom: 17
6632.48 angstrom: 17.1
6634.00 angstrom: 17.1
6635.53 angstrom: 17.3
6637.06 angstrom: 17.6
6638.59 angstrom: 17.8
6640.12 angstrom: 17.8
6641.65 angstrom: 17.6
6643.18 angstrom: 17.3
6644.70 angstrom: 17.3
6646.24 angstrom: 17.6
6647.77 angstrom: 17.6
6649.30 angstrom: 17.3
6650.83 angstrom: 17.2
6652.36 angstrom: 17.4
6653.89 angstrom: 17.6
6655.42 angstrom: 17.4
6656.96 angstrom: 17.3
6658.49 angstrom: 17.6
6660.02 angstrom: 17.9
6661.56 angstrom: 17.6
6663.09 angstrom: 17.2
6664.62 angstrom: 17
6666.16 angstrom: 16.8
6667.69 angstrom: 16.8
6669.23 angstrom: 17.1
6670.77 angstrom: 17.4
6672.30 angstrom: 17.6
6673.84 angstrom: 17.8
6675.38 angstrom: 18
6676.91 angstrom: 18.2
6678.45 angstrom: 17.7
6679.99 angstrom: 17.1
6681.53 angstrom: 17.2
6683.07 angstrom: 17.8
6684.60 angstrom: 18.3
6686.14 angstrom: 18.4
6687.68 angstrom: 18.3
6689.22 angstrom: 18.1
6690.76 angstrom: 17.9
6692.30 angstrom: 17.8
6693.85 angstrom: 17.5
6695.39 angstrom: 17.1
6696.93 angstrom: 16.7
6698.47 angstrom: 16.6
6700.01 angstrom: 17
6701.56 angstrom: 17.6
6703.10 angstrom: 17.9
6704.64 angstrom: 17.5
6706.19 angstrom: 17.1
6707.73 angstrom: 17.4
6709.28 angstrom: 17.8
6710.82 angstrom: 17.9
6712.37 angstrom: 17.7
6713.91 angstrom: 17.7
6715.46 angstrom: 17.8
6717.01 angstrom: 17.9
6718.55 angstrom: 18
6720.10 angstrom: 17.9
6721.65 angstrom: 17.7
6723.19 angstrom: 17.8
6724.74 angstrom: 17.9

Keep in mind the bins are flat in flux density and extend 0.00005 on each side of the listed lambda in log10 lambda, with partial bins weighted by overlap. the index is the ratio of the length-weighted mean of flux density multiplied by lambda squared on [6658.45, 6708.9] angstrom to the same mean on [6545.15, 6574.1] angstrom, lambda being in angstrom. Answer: 1.0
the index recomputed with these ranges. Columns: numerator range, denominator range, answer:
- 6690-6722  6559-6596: 0.97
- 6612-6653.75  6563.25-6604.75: 0.95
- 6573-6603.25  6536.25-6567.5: 1.07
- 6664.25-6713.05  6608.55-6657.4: 1.02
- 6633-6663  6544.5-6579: 1.00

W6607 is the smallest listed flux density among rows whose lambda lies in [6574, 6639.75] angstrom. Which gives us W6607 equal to 17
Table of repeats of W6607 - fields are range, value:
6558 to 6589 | 16.9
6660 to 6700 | 16.6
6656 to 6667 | 16.8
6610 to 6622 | 17.1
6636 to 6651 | 17.2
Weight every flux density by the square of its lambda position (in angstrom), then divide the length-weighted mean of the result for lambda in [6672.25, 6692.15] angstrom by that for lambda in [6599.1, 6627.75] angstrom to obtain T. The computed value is 1.03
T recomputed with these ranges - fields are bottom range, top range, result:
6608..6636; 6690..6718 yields 1.03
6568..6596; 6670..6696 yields 0.96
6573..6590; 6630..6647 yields 0.89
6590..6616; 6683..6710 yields 1.01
